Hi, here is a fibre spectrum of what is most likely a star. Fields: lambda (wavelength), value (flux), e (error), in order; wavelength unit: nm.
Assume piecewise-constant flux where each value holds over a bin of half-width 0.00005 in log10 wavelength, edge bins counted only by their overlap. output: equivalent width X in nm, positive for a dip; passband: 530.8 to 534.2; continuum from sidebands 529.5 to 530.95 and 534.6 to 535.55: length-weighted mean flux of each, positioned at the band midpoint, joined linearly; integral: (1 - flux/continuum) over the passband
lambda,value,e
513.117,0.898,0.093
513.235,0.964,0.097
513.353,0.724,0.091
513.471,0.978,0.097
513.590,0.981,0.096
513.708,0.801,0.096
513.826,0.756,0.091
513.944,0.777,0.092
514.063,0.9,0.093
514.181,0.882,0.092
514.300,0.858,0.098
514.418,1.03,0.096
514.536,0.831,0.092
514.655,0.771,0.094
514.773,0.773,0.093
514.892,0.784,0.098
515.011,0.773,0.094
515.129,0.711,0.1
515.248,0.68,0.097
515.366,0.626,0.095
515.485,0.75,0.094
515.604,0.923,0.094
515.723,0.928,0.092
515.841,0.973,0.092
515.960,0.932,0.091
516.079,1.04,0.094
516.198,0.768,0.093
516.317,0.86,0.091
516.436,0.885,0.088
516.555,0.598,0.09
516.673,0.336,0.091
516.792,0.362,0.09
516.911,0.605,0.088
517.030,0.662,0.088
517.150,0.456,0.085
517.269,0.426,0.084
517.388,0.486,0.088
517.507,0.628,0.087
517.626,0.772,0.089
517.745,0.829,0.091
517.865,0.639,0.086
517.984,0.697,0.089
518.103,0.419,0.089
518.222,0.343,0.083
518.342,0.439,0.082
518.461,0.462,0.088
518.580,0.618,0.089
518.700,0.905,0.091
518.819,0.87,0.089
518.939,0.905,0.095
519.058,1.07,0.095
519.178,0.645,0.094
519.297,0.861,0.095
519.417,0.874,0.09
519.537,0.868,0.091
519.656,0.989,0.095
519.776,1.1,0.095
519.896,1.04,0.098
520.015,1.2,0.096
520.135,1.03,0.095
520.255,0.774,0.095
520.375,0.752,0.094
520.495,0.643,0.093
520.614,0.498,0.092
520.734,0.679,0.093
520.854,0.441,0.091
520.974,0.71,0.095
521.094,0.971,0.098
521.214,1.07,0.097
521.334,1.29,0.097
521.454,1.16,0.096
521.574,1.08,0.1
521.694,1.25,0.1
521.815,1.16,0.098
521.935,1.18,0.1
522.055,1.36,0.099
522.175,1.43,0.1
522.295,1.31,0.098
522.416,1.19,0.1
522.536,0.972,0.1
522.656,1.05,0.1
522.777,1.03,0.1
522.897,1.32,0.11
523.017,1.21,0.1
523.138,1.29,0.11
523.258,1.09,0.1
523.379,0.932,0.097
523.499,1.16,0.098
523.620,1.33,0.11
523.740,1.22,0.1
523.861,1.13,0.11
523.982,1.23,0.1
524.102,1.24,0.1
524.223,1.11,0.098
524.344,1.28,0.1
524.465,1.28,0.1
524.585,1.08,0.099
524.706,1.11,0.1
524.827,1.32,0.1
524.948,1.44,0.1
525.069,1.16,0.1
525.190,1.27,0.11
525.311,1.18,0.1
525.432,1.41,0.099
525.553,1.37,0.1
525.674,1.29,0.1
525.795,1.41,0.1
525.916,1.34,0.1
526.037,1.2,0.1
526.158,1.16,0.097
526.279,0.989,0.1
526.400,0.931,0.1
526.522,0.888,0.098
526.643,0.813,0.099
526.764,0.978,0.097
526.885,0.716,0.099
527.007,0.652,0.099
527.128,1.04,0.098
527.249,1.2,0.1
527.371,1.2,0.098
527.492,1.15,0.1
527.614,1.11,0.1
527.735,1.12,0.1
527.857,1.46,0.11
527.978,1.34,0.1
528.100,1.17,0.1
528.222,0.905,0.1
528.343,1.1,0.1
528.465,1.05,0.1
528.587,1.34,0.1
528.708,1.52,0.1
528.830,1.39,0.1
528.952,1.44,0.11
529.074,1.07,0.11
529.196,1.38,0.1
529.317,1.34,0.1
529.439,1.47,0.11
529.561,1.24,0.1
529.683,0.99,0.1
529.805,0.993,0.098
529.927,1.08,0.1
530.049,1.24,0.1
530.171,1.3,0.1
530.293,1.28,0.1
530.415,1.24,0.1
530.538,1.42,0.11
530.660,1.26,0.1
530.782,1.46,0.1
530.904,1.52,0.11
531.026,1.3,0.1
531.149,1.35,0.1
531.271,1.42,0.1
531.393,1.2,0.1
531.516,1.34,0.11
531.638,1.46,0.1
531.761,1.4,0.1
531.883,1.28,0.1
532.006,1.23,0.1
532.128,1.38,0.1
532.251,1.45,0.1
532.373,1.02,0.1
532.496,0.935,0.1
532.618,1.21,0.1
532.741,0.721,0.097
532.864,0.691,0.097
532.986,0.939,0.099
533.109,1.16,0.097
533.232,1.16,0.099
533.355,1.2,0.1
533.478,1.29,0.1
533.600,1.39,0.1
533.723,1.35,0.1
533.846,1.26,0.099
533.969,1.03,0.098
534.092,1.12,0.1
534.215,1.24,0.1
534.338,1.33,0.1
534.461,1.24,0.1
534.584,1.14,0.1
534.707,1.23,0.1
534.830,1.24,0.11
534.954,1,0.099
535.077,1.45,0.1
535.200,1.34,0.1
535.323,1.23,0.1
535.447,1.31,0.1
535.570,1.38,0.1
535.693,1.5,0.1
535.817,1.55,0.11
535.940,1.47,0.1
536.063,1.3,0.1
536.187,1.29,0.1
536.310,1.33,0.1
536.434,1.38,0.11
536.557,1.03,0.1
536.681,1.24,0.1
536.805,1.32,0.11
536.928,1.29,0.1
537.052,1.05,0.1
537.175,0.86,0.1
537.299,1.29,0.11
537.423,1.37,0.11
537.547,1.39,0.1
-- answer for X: 0.09 nm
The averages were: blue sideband 1.25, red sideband 1.26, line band 1.22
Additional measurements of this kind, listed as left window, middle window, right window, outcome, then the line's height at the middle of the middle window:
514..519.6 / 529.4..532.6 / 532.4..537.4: -0.49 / 1.11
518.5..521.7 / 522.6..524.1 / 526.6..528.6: -0.31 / 0.971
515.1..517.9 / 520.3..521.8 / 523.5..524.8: 0.18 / 1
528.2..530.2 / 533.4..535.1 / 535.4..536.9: 0.10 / 1.31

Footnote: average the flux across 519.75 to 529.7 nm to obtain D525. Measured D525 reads 1.13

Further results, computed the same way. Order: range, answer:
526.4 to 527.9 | 1.02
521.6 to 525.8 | 1.22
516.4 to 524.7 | 0.914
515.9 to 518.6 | 0.62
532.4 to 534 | 1.1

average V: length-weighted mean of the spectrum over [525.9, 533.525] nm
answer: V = 1.18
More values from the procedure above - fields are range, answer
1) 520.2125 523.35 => 1.04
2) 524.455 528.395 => 1.14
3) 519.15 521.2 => 0.836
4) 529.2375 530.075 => 1.2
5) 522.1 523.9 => 1.18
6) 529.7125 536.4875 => 1.25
